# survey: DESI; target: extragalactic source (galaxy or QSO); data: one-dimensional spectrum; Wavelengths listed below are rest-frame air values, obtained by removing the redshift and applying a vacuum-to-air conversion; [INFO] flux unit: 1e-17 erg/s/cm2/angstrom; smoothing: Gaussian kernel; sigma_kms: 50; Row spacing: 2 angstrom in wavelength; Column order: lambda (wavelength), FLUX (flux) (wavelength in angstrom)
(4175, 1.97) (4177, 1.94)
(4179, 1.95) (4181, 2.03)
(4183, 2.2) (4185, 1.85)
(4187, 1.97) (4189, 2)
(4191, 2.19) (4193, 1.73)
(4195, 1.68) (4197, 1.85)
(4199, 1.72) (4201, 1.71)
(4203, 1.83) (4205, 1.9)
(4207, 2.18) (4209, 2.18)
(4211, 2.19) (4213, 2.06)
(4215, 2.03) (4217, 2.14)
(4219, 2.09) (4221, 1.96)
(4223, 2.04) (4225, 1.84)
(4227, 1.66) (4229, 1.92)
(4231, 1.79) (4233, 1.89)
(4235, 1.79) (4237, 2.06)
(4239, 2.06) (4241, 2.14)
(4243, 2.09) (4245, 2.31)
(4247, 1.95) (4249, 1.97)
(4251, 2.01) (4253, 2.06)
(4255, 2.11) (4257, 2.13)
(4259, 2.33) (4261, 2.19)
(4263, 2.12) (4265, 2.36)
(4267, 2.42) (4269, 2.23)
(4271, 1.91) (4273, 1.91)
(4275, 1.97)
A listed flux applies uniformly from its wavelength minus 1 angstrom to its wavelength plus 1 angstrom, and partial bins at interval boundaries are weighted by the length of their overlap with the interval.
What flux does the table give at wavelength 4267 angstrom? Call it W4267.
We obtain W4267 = 2.42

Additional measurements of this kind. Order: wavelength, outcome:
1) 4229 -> 1.92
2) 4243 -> 2.09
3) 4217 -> 2.14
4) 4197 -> 1.85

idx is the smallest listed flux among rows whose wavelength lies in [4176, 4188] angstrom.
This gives 1.85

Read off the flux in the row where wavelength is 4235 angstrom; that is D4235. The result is 1.79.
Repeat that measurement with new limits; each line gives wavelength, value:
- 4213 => 2.06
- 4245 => 2.31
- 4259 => 2.33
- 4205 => 1.9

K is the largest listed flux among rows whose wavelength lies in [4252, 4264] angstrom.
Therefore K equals 2.33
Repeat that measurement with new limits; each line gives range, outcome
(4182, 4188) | 2.2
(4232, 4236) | 1.89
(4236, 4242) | 2.14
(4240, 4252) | 2.31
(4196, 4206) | 1.9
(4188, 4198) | 2.19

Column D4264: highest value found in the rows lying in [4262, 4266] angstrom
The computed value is 2.36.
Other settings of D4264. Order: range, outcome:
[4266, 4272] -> 2.42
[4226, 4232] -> 1.92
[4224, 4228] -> 1.84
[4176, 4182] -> 2.03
